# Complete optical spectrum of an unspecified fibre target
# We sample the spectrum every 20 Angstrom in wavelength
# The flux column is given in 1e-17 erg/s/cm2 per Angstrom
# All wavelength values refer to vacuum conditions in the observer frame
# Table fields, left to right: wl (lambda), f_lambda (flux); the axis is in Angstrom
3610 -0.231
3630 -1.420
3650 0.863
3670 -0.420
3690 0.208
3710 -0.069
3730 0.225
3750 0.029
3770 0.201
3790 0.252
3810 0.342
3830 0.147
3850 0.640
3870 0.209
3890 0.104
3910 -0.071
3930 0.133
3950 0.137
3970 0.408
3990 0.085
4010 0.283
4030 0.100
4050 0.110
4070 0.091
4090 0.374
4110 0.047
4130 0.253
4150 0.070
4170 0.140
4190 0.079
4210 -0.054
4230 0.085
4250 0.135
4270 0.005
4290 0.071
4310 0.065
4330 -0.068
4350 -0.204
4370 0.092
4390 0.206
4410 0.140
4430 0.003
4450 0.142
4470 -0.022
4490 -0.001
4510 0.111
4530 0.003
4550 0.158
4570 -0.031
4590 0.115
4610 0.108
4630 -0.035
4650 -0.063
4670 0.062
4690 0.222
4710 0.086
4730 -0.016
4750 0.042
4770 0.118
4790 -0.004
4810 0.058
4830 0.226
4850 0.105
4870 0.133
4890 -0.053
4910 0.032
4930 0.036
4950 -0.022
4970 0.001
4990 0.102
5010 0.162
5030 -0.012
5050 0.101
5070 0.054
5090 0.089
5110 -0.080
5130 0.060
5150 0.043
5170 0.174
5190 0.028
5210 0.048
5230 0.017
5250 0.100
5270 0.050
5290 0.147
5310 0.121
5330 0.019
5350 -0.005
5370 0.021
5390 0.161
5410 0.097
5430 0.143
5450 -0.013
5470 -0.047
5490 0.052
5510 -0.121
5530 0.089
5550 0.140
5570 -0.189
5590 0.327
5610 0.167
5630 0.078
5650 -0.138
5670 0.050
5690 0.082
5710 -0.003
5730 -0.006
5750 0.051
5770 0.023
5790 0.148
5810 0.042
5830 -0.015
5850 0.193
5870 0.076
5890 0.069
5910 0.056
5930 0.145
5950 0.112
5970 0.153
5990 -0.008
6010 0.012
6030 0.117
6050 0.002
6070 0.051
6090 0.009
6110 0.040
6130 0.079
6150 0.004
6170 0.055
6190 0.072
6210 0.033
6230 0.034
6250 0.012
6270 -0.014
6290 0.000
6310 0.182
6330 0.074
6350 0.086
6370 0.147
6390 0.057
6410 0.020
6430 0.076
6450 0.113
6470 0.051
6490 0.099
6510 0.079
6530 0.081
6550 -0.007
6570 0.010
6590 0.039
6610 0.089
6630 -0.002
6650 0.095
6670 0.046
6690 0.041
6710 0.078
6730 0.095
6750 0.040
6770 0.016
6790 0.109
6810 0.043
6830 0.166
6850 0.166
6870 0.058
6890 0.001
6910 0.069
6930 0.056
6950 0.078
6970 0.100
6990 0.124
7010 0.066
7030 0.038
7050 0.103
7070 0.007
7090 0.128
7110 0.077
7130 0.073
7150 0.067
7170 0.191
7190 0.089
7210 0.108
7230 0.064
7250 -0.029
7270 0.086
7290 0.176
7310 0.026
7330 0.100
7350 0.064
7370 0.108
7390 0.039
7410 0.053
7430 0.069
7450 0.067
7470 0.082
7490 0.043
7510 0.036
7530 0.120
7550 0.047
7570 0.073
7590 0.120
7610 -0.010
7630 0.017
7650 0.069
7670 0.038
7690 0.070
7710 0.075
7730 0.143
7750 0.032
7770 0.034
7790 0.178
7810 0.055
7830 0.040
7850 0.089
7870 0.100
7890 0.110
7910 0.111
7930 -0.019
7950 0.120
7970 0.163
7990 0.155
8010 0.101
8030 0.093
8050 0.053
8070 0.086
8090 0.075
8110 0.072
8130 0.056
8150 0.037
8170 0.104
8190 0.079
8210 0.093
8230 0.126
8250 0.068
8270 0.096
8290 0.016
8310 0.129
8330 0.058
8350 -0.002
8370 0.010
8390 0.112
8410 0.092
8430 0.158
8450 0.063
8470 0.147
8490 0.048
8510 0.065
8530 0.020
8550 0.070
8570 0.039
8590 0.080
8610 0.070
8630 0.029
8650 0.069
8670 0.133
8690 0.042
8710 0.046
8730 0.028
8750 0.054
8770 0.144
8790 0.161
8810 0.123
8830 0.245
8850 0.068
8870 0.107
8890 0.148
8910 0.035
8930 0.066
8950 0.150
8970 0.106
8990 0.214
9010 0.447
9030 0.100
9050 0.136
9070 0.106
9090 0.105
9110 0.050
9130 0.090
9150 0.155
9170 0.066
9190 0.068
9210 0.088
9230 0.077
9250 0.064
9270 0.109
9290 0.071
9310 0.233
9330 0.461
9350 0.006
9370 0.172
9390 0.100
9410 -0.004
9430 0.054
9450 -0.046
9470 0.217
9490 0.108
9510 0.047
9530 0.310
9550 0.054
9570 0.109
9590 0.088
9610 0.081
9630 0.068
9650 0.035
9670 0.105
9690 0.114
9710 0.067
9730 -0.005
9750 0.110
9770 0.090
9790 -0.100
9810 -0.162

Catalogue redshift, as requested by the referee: 1.41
